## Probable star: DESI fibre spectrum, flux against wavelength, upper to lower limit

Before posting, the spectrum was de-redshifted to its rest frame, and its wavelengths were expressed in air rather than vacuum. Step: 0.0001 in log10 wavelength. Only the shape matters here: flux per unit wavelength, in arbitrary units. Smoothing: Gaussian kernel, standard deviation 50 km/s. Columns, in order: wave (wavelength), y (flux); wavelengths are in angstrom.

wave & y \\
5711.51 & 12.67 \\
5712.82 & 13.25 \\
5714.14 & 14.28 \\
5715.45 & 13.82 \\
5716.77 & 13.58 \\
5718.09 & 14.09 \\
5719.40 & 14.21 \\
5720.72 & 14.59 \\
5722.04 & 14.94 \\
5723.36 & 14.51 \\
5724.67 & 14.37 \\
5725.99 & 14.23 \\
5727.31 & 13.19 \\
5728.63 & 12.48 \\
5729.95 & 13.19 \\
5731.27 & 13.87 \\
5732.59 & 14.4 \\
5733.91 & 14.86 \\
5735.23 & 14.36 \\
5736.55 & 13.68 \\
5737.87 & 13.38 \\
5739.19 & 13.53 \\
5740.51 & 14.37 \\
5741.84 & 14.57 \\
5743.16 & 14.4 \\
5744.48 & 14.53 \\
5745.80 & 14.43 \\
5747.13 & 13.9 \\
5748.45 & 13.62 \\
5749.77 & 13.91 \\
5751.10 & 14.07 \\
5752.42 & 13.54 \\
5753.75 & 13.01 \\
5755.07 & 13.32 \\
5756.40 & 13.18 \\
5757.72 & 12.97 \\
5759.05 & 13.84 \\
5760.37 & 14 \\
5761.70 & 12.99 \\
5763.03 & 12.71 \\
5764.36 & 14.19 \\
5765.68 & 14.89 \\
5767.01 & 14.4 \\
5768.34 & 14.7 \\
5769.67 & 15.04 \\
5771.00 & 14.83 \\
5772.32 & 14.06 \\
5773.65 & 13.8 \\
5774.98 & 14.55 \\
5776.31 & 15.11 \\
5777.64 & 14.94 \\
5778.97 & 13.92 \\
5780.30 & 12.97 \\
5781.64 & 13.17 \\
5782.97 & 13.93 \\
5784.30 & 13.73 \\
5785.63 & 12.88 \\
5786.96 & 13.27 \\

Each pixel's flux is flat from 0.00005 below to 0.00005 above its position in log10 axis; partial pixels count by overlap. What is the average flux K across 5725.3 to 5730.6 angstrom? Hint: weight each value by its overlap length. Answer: 13.3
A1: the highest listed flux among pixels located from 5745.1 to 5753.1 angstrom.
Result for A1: 14.43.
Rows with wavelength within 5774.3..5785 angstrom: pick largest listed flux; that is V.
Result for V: 15.11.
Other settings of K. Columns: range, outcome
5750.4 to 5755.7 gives 13.5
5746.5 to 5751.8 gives 13.9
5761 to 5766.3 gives 13.7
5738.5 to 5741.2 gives 13.9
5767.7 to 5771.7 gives 14.9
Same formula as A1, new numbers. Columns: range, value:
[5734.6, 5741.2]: 14.37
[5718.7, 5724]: 14.94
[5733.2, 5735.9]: 14.86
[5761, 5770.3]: 15.04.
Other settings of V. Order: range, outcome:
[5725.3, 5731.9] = 14.23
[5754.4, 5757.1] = 13.32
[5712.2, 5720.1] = 14.28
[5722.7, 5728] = 14.51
